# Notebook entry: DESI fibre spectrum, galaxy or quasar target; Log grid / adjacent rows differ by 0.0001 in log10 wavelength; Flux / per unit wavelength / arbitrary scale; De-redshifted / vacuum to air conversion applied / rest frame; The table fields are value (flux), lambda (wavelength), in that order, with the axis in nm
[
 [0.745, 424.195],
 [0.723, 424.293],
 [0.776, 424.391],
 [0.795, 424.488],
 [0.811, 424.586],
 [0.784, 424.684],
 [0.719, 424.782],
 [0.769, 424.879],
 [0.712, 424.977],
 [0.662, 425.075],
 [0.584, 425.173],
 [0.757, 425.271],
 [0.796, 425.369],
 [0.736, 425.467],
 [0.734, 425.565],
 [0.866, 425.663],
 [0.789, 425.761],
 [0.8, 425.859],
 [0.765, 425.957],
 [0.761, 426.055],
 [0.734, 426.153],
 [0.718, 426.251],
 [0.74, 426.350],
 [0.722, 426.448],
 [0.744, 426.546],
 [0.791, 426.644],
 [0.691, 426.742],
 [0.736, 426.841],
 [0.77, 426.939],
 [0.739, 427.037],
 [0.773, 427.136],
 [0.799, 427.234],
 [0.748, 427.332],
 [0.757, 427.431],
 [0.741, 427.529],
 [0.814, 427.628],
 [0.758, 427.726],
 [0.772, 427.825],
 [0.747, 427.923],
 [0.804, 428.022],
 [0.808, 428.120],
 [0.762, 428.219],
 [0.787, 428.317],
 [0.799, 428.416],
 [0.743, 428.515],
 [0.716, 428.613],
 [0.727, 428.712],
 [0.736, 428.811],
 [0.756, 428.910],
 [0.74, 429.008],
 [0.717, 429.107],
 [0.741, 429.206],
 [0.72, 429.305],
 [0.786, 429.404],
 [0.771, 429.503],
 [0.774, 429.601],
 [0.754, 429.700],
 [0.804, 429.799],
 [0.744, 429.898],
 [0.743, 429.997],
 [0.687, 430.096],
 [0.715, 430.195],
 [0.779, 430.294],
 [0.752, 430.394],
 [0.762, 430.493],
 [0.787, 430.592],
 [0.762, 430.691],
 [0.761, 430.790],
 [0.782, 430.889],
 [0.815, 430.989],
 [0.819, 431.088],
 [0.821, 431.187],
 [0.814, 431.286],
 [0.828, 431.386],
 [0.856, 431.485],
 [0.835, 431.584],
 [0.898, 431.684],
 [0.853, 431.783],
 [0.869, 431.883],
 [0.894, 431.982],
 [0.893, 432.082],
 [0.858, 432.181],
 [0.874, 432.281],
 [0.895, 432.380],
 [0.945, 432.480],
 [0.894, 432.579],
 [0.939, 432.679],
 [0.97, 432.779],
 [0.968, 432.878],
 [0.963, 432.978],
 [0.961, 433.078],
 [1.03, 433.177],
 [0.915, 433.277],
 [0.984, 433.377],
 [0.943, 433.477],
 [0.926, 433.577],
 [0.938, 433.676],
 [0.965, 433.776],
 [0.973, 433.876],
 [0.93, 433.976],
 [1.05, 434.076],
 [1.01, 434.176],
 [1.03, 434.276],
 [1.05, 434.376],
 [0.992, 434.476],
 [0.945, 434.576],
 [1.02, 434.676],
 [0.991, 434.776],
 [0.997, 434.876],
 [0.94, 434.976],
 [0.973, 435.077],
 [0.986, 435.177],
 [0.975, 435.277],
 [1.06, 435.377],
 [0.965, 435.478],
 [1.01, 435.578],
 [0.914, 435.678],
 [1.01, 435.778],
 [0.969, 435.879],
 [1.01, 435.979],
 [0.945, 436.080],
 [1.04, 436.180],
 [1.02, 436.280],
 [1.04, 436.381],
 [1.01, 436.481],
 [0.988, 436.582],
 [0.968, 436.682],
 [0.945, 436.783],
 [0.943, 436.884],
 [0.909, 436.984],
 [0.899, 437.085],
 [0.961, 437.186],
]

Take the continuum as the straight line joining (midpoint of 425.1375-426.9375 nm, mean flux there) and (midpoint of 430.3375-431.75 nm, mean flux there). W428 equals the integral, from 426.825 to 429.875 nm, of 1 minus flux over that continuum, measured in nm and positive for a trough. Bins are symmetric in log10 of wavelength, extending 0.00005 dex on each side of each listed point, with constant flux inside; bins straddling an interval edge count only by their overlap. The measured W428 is 0.06 nm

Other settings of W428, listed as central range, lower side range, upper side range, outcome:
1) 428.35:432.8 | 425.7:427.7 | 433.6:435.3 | 0.361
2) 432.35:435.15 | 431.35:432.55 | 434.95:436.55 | -0.117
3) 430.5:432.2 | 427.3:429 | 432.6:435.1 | 0.101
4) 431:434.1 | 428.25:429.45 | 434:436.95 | -0.091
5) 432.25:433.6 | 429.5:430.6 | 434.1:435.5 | -0.066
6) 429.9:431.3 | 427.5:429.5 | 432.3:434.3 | 0.128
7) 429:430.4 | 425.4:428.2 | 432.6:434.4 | 0.172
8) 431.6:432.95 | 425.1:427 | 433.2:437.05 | 0.007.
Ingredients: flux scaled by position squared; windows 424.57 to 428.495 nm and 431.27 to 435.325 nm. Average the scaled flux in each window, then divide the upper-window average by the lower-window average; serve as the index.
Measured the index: 1.28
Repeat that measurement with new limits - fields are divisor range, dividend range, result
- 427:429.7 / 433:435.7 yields 1.33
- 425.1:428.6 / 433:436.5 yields 1.35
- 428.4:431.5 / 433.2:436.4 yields 1.32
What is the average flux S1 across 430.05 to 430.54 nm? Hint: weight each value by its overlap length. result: 0.738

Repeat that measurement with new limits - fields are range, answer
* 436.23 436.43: 1.03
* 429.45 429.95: 0.77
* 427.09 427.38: 0.775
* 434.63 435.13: 0.983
